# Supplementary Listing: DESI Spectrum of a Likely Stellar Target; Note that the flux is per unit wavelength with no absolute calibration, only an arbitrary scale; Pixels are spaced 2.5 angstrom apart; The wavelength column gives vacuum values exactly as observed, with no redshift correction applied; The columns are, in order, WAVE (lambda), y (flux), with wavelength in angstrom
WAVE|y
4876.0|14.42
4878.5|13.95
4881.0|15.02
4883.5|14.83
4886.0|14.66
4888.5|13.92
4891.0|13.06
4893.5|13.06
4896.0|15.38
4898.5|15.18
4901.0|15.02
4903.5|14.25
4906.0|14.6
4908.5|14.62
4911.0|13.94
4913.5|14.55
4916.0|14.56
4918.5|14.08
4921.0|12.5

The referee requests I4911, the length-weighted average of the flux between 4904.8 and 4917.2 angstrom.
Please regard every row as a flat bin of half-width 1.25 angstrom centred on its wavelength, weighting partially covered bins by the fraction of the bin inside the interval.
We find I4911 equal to 14.5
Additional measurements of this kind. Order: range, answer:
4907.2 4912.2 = 14.3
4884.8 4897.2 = 14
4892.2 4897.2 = 14.2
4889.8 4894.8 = 13.1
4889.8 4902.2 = 14.3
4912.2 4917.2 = 14.5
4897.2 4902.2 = 15.1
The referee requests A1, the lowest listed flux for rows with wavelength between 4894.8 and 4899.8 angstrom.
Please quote 15.18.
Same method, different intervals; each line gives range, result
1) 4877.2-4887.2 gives 13.95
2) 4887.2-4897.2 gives 13.06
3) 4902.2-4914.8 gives 13.94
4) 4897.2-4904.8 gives 14.25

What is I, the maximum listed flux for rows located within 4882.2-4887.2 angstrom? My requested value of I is 14.83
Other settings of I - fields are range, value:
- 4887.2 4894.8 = 13.92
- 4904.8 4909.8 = 14.62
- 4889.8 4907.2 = 15.38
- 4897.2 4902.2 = 15.18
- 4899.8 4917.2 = 15.02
